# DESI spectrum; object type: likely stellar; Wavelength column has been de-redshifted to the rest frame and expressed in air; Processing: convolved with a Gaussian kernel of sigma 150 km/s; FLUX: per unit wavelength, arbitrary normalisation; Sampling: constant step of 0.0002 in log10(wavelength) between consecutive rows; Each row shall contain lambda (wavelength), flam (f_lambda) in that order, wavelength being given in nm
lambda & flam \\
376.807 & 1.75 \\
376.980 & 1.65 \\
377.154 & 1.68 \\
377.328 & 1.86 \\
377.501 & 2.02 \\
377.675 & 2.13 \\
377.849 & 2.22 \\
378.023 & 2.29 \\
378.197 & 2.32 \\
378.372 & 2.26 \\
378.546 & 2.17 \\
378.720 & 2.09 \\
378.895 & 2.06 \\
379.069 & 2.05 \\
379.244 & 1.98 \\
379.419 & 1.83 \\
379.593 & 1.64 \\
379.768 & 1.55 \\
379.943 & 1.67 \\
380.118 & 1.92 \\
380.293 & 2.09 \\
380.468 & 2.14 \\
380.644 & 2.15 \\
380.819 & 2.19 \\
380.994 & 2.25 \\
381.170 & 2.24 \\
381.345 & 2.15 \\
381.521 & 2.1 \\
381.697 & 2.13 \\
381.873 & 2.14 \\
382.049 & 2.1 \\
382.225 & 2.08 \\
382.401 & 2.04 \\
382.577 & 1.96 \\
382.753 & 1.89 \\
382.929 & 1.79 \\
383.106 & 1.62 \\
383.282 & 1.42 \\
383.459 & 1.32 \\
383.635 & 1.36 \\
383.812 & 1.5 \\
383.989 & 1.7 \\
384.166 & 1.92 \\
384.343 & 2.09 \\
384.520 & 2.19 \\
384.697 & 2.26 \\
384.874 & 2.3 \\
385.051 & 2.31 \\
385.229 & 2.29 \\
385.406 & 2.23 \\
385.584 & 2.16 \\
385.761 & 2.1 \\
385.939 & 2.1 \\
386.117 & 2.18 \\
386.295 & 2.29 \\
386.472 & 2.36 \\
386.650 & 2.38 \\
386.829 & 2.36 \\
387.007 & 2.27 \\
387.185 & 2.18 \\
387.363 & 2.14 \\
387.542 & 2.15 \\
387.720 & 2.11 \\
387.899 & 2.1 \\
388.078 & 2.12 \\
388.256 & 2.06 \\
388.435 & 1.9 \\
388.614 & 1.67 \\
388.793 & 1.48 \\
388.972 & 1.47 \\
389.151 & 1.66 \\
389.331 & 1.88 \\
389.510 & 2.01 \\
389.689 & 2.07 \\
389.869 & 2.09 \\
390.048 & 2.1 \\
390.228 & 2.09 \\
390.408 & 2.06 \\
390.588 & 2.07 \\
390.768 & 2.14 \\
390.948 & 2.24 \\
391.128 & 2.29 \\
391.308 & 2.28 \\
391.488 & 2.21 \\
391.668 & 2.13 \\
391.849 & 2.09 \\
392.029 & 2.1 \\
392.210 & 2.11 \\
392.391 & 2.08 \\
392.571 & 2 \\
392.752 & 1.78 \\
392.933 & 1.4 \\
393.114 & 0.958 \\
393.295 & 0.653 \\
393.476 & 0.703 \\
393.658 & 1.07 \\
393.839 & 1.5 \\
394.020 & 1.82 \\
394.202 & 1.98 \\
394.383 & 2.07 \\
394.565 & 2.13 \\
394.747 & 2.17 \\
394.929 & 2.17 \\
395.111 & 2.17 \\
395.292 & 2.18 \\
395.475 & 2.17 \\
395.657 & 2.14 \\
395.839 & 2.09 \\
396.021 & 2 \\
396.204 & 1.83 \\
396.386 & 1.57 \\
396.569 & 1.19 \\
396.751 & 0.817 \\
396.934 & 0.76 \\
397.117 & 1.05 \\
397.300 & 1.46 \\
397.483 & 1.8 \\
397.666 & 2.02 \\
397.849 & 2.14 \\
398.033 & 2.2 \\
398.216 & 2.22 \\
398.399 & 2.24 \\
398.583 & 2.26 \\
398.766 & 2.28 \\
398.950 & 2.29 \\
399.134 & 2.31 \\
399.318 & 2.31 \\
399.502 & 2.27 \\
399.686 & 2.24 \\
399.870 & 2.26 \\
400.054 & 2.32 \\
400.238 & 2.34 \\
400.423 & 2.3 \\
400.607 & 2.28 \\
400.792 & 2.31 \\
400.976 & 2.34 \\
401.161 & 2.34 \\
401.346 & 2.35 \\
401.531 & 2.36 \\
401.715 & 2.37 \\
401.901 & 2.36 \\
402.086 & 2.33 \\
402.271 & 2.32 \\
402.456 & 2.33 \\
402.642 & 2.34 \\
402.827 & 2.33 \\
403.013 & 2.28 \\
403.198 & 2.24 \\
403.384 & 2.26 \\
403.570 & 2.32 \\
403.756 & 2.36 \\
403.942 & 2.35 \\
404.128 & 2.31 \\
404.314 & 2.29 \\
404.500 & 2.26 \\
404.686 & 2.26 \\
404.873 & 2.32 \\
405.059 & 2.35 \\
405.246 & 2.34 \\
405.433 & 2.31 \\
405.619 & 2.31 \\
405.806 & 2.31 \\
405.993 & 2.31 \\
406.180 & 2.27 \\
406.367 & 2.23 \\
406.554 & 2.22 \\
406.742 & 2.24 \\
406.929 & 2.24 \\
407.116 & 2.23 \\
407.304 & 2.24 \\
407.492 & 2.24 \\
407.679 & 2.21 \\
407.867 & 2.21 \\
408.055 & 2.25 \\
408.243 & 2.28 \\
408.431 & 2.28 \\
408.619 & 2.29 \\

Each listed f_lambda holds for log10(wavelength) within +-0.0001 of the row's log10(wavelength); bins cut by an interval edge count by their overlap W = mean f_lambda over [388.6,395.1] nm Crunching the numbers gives 1.86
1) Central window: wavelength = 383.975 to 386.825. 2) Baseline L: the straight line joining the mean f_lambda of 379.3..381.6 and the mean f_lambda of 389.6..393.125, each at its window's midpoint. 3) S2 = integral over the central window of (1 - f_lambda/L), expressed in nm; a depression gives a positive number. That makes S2 -0.26 nm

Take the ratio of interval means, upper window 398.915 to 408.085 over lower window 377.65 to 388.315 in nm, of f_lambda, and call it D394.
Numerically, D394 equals 1.1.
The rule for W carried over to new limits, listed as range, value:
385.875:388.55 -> 2.18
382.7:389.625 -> 1.98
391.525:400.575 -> 1.89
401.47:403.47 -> 2.32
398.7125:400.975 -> 2.29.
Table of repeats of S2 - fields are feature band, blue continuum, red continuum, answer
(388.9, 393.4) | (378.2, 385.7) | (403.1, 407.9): 0.40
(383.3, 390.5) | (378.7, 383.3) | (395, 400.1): -0.19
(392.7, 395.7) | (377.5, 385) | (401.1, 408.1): 0.63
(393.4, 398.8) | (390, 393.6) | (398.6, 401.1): 0.75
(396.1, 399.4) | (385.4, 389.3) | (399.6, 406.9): 0.60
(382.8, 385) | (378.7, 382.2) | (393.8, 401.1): 0.24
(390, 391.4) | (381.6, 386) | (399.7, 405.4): -0.05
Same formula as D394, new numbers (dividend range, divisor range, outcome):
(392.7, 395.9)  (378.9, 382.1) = 0.86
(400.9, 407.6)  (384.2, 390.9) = 1.10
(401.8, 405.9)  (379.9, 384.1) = 1.21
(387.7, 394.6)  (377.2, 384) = 0.95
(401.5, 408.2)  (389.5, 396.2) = 1.19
